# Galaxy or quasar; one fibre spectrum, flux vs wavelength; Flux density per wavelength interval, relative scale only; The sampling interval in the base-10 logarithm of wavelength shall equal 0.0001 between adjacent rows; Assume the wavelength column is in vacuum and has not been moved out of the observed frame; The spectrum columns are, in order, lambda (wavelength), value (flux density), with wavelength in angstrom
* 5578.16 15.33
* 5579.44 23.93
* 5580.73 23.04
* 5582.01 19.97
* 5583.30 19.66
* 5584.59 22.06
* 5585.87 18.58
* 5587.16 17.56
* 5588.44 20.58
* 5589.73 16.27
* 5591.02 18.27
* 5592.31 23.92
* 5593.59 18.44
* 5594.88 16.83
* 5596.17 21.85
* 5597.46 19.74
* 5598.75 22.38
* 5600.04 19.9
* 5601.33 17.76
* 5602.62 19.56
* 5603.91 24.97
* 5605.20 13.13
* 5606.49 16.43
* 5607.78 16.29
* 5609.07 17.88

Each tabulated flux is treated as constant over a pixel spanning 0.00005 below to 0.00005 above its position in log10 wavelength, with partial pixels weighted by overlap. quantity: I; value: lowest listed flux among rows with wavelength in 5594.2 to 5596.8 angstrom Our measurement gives 16.83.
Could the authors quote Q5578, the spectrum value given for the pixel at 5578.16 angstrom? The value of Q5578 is 15.33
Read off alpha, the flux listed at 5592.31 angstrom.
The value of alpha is 23.92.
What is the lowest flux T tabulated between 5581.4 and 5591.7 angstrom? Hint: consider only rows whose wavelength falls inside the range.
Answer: 16.27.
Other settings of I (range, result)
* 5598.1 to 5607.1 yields 13.13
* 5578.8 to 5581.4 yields 23.04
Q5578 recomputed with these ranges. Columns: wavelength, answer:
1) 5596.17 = 21.85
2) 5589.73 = 16.27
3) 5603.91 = 24.97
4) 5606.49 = 16.43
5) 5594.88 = 16.83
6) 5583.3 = 19.66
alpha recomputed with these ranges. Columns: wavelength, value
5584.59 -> 22.06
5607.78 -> 16.29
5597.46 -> 19.74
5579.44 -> 23.93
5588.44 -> 20.58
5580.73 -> 23.04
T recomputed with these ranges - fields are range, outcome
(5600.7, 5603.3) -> 17.76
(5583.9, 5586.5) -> 18.58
